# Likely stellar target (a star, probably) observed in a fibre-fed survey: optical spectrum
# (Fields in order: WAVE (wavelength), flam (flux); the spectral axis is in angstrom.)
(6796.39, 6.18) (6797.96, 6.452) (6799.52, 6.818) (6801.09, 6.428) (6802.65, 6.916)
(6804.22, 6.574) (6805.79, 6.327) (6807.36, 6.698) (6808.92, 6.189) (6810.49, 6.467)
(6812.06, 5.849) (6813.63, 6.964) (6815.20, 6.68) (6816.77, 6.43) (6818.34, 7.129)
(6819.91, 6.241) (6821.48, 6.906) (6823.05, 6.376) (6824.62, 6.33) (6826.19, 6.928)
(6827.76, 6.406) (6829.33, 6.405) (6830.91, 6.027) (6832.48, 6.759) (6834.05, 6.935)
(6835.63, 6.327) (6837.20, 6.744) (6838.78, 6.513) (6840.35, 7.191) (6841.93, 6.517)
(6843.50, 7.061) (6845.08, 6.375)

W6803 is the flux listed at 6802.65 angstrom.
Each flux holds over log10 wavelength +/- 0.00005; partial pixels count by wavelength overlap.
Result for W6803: 6.916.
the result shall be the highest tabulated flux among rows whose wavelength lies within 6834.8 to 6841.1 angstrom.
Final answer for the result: 7.191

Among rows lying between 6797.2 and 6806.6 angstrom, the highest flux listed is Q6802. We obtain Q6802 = 6.916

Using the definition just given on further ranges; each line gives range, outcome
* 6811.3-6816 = 6.964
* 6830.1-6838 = 6.935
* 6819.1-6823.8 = 6.906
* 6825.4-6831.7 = 6.928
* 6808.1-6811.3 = 6.467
